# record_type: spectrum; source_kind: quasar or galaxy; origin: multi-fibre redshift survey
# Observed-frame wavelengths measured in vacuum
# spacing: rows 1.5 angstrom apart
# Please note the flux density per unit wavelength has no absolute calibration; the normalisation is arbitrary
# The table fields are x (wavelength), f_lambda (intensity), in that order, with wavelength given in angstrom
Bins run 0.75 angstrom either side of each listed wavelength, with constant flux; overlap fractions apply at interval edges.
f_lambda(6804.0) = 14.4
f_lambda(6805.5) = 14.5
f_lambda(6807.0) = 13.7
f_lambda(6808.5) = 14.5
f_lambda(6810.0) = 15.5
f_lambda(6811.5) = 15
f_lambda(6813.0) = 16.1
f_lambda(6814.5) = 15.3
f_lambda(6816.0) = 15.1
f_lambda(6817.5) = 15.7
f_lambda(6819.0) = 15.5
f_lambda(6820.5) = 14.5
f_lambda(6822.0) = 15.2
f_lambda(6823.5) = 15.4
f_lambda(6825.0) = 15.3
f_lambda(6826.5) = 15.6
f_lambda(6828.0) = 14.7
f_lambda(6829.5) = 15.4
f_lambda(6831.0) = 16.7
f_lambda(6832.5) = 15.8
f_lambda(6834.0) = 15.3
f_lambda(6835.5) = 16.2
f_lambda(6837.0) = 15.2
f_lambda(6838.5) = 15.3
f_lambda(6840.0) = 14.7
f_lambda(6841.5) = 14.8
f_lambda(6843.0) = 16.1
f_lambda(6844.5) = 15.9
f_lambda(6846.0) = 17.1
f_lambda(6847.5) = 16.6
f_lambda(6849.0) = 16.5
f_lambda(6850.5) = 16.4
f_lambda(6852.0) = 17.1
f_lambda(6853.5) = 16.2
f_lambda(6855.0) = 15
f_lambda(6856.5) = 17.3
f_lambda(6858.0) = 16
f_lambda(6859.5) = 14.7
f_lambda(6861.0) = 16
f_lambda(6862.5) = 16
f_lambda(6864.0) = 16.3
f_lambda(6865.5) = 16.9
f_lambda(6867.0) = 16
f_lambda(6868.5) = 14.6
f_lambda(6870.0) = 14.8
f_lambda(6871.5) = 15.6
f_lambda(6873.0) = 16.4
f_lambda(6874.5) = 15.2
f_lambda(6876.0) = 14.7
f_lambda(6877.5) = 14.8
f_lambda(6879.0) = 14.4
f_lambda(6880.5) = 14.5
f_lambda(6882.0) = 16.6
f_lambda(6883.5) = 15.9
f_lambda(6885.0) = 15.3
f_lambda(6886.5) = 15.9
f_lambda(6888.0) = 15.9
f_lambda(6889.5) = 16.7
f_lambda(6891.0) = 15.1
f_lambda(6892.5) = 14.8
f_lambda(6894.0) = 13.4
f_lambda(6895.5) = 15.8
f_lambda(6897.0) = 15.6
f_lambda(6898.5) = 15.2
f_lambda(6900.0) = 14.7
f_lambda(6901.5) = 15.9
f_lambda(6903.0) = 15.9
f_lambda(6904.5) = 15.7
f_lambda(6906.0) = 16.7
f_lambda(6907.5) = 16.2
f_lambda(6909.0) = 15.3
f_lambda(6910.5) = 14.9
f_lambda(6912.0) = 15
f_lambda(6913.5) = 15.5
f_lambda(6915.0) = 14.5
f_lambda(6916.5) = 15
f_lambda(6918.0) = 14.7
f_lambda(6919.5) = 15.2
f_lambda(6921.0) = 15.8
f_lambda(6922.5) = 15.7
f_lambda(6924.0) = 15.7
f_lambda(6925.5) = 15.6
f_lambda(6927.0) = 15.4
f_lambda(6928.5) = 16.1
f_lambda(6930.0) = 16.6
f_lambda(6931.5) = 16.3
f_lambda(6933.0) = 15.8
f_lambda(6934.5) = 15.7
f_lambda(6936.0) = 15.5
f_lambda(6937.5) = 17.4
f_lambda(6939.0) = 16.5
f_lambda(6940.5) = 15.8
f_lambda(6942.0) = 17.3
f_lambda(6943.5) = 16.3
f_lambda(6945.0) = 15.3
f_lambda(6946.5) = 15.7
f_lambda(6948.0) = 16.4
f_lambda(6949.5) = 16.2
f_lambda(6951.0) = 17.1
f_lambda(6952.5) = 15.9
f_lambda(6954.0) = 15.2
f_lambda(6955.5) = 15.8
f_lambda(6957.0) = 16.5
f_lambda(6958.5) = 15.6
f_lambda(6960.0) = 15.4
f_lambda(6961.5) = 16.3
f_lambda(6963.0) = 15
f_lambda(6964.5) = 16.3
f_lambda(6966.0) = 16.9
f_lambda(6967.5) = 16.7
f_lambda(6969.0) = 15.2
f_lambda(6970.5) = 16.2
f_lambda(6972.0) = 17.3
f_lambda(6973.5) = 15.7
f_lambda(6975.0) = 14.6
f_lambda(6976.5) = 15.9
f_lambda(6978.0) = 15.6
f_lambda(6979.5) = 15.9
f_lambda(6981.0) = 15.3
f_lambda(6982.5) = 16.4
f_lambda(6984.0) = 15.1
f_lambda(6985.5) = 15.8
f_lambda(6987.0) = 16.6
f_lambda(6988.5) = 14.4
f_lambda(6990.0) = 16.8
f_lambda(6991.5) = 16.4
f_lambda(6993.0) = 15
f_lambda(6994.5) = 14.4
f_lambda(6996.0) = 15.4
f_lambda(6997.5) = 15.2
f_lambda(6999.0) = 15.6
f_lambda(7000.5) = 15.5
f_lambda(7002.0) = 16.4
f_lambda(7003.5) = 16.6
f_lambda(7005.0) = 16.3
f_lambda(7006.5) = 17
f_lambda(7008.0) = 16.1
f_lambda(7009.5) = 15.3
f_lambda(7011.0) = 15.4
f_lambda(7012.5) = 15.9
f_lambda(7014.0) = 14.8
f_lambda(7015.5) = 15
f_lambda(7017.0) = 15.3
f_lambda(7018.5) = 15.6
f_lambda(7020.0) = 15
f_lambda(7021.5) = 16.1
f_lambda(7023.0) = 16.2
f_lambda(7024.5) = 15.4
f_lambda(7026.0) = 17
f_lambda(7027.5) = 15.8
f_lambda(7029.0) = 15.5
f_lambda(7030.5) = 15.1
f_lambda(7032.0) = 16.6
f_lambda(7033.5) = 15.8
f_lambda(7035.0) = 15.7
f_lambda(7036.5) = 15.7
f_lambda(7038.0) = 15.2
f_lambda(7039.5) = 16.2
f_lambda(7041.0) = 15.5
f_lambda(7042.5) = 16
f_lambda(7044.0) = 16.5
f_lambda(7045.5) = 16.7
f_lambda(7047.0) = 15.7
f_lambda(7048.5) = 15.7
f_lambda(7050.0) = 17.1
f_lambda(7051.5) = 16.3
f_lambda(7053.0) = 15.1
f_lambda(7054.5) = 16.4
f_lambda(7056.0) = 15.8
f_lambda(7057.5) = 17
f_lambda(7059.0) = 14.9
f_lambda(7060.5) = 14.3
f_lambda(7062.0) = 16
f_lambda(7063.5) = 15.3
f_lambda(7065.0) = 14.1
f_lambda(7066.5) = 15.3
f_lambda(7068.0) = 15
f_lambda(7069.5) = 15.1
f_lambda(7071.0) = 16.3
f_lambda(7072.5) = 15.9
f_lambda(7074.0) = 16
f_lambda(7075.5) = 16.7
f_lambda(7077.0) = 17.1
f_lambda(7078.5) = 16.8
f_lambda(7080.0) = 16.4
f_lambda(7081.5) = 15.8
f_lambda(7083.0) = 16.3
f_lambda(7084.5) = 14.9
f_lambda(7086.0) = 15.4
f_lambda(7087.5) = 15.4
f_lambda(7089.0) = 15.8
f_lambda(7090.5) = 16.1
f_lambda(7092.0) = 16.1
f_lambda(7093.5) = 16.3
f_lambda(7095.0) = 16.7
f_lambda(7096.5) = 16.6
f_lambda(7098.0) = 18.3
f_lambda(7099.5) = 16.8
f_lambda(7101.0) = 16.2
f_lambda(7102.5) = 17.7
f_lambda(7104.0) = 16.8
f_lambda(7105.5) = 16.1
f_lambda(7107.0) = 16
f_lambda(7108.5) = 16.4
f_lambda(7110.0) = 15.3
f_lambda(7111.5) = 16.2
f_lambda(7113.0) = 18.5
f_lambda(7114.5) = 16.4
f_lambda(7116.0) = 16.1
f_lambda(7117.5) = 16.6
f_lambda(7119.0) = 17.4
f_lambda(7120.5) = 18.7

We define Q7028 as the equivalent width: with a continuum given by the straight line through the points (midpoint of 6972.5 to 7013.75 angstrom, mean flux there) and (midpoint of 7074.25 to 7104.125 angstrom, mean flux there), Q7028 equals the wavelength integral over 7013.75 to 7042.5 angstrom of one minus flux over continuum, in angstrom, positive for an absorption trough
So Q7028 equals 0.52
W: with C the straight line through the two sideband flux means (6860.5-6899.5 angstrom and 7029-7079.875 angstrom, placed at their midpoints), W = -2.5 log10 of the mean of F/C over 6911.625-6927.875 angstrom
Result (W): 0.02 mag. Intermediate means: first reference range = 15.5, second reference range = 15.8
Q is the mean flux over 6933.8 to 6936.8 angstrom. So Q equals 15.6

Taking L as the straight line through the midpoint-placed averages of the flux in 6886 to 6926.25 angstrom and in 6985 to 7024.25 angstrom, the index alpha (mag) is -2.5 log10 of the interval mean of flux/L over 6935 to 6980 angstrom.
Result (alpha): -0.034 mag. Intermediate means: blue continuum 15.4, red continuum 15.7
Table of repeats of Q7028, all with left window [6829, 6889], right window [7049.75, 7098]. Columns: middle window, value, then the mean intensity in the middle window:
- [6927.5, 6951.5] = -0.6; 16.2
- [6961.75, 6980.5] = -0.1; 15.9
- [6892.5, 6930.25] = 0.9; 15.4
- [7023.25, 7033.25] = 0.0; 15.9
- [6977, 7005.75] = 0.2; 15.7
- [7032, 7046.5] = -0.1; 16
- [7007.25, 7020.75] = 0.4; 15.4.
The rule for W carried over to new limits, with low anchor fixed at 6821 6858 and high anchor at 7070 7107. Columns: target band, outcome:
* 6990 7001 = 0.05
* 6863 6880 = 0.03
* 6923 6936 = 0.01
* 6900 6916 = 0.03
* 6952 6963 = 0.02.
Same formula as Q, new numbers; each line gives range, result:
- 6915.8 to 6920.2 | 15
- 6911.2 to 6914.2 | 15.2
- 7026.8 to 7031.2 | 15.5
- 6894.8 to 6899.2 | 15.5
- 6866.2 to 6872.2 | 15.3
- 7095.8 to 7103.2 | 17.1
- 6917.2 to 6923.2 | 15.3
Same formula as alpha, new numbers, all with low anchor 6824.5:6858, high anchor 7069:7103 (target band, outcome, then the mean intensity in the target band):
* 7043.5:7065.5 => 0.03 mag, 15.8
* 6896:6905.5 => 0.03 mag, 15.5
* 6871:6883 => 0.05 mag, 15.3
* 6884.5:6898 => 0.04 mag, 15.4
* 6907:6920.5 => 0.06 mag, 15.1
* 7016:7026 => 0.03 mag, 15.7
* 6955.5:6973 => 0.00 mag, 16.1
